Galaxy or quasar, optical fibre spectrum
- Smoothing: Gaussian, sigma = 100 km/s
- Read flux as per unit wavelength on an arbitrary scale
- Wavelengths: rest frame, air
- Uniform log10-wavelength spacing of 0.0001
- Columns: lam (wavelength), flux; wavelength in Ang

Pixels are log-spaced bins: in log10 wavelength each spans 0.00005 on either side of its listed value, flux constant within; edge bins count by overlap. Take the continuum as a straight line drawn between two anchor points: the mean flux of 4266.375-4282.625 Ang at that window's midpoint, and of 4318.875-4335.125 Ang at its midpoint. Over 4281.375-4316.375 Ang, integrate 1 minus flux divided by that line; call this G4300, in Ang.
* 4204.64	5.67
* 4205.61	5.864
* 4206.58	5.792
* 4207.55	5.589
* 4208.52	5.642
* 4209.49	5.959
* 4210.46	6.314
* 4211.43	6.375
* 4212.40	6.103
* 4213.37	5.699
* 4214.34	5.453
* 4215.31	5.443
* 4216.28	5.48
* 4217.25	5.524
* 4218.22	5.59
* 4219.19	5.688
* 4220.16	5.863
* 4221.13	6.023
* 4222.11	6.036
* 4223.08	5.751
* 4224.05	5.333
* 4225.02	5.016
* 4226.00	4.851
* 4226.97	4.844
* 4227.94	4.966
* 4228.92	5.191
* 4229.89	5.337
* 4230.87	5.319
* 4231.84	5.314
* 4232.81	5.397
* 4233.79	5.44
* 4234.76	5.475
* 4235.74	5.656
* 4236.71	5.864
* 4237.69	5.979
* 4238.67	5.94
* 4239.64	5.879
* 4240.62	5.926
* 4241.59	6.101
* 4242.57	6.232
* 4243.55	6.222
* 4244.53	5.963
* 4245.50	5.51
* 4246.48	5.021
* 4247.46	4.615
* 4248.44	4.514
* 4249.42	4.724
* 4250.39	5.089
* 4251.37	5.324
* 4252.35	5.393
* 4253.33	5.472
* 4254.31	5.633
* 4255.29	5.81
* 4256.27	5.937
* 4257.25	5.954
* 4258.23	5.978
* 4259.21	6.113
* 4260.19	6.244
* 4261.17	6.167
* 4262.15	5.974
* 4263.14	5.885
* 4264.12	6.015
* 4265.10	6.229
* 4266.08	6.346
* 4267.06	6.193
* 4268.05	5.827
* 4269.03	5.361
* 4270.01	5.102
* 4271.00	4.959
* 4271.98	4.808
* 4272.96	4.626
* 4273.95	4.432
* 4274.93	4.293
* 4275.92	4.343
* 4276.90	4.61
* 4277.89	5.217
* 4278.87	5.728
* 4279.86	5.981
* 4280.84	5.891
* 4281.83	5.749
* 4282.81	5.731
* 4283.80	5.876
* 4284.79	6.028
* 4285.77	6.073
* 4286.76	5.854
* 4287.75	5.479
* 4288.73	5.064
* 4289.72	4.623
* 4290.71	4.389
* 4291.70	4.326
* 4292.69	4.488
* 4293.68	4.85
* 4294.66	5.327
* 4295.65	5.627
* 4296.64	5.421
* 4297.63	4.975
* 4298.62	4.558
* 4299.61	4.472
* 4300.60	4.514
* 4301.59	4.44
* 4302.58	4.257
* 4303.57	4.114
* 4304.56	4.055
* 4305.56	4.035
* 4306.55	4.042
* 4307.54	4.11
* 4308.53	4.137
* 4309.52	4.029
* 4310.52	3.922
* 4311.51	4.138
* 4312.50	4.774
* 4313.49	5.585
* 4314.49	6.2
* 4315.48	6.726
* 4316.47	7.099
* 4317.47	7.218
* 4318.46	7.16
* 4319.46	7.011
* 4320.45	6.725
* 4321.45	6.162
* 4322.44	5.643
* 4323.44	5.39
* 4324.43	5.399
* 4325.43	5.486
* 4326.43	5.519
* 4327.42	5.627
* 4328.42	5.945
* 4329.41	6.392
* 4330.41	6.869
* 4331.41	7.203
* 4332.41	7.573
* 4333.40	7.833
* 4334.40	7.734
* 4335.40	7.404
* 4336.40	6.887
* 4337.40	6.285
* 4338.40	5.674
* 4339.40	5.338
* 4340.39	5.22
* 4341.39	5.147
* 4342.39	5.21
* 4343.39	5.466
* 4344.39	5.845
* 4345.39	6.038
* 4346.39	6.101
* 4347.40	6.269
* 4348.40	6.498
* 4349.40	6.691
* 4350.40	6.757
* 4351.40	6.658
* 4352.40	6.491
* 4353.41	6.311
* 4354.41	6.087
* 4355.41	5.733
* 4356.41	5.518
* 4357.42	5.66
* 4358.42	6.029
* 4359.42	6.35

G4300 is 5.0 Ang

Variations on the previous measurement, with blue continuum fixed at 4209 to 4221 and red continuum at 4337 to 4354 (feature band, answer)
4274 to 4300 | 3.2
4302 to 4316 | 3.2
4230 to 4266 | 1.1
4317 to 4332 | -0.7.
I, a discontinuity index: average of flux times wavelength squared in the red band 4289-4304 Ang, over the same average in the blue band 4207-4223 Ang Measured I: 0.84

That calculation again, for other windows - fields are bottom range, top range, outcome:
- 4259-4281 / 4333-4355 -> 1.18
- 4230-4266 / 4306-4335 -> 1.08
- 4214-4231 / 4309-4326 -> 1.12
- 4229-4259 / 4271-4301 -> 0.94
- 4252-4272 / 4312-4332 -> 1.10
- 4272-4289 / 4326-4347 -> 1.20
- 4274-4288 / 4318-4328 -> 1.12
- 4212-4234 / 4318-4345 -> 1.20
